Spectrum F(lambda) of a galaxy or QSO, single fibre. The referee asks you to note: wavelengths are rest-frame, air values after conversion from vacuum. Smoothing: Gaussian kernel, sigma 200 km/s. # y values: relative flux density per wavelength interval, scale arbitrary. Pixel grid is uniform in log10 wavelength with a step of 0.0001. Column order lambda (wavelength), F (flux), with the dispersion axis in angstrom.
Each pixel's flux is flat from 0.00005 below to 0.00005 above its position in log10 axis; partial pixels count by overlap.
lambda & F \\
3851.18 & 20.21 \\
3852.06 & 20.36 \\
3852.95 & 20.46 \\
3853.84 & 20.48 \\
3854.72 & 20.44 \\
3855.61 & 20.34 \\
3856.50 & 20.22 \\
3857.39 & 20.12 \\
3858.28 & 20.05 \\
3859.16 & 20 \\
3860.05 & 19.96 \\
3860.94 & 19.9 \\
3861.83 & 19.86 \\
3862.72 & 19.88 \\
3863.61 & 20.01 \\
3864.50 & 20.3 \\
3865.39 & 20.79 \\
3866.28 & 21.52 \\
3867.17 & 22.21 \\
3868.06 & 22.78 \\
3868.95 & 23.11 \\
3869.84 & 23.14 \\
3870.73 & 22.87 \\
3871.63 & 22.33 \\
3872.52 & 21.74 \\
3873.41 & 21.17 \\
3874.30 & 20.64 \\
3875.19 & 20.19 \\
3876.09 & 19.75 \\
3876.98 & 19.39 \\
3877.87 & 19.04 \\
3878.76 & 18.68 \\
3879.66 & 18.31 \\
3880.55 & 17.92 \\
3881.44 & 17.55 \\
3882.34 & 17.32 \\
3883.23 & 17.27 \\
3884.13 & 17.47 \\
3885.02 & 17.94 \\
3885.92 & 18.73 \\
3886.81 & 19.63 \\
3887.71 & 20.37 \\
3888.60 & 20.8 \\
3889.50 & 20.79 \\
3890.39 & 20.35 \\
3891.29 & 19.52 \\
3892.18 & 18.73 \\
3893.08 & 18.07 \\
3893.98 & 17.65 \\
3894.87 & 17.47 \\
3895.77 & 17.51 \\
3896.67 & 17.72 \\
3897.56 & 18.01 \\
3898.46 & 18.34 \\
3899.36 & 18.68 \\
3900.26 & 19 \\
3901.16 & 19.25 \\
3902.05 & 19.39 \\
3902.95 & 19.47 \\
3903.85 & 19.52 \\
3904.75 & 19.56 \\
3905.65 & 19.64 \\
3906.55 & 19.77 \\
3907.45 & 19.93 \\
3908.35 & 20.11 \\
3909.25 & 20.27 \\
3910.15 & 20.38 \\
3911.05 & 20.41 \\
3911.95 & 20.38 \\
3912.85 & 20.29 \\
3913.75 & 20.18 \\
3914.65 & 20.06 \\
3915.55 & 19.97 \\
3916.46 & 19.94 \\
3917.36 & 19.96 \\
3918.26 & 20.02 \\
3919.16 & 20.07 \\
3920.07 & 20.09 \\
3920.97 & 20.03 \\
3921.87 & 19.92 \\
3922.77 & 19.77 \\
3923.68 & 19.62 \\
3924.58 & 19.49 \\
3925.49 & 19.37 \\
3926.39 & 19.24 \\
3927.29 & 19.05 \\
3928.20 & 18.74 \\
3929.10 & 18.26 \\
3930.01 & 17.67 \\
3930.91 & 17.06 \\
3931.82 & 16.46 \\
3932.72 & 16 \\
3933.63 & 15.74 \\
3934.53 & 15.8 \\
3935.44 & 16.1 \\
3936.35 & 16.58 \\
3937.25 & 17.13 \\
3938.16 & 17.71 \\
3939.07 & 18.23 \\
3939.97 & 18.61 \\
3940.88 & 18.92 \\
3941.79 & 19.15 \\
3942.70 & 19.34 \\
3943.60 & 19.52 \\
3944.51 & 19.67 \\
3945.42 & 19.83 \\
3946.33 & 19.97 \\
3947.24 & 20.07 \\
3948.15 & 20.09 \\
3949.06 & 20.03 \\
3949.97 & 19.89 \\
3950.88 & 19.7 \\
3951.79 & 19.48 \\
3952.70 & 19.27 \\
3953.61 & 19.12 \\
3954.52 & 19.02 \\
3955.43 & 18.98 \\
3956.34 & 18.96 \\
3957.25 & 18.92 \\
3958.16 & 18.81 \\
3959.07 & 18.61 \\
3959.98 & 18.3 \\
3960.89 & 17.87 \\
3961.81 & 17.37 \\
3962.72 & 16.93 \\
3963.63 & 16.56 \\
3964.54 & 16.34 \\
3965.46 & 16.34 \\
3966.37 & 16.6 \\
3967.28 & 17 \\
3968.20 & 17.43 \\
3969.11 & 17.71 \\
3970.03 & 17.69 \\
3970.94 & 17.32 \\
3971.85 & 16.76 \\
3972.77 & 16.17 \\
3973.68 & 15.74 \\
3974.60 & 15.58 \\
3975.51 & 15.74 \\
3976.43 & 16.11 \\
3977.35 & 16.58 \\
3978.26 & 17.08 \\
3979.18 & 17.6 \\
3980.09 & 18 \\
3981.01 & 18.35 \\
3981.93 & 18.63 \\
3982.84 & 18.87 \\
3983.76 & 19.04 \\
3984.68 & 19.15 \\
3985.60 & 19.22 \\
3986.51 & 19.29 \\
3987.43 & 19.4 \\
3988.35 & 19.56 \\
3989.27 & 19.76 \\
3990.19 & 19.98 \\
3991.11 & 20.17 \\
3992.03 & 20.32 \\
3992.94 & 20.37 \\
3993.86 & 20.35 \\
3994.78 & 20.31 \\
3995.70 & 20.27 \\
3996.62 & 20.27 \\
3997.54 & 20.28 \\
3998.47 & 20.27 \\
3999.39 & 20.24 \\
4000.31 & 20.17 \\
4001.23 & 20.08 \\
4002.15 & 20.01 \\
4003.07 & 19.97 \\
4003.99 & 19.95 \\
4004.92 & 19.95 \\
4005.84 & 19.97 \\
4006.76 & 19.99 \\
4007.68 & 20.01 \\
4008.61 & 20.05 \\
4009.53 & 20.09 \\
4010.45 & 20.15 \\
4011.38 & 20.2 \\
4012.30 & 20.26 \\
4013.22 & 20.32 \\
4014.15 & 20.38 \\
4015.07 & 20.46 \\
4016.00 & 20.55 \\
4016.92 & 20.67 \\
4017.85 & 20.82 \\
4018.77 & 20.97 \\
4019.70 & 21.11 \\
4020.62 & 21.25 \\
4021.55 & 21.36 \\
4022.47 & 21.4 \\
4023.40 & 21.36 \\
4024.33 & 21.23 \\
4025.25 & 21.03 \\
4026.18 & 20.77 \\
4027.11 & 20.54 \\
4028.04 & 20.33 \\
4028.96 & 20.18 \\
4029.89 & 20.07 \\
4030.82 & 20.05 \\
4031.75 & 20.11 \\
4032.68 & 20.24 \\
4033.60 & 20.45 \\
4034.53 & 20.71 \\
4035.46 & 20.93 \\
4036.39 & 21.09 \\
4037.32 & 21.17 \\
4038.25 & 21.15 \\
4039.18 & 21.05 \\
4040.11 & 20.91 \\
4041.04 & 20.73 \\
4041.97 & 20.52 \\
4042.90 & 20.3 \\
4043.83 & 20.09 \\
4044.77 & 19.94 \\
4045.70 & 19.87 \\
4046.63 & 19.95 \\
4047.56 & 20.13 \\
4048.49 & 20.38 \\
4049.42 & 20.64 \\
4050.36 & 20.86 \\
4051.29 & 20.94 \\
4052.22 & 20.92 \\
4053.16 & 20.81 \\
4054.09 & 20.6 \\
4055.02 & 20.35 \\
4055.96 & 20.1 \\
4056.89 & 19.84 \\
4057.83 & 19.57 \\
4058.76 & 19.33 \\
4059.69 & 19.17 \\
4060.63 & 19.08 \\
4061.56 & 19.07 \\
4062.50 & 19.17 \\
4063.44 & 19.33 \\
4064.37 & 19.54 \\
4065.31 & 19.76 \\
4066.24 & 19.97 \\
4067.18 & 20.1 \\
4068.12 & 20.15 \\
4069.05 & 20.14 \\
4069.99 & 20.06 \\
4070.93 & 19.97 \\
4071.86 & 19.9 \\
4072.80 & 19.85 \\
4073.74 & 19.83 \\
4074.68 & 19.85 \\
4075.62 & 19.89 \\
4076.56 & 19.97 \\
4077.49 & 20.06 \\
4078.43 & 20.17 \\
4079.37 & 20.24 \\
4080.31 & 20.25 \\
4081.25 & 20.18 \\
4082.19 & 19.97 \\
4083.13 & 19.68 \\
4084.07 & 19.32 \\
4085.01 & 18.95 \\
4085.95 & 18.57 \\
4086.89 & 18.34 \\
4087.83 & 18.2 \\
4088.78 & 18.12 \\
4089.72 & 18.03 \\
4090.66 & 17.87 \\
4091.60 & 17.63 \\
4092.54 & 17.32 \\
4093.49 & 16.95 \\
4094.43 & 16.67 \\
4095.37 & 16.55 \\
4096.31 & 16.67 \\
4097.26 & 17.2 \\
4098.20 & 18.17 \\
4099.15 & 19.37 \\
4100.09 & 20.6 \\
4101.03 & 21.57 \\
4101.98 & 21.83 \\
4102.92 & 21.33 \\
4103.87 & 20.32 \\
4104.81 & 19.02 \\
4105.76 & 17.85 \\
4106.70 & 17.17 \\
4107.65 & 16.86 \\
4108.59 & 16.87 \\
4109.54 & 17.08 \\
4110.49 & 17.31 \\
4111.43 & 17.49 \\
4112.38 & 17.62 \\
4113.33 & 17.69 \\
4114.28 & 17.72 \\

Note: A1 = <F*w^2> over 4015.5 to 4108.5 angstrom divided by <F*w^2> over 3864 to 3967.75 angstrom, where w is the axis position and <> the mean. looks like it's 1.11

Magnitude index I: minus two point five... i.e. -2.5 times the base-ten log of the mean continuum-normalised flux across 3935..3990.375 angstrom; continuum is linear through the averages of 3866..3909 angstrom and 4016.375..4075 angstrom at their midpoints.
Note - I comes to 0.098 mag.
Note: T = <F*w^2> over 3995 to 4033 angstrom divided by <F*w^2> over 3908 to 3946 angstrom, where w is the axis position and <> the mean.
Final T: 1.13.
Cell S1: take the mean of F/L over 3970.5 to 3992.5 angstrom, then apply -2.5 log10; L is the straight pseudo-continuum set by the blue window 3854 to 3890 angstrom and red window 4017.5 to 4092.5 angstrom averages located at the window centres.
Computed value 0.11 mag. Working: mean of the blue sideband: 20.1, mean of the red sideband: 20.1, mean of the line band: 18.1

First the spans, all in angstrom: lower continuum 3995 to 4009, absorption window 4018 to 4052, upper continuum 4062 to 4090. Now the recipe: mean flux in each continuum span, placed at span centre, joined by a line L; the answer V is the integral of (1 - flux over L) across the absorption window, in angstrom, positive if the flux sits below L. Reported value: -1.36 angstrom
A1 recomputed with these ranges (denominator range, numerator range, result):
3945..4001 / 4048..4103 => 1.10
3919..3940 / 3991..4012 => 1.15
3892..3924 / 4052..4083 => 1.11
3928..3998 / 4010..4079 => 1.16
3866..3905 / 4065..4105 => 1.09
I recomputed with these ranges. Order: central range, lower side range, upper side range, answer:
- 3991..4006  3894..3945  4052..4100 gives -0.06 mag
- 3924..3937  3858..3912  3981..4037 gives 0.14 mag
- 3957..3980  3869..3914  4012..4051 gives 0.18 mag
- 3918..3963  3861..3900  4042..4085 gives 0.06 mag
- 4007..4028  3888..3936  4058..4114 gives -0.09 mag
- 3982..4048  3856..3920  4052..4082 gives -0.02 mag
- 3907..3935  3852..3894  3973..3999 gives 0.02 mag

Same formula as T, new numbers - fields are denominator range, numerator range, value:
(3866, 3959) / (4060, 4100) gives 1.07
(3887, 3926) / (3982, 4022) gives 1.08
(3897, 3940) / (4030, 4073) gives 1.14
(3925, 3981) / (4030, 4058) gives 1.20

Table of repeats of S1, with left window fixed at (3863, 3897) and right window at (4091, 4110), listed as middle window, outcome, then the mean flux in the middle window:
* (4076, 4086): -0.08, 19.8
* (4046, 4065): -0.08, 20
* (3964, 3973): 0.14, 16.9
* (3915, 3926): -0.02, 19.8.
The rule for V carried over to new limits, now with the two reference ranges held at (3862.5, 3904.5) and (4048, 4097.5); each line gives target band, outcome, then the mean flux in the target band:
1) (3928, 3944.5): 1.60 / 17.7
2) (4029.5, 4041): -0.74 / 20.7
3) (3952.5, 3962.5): 0.47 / 18.6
